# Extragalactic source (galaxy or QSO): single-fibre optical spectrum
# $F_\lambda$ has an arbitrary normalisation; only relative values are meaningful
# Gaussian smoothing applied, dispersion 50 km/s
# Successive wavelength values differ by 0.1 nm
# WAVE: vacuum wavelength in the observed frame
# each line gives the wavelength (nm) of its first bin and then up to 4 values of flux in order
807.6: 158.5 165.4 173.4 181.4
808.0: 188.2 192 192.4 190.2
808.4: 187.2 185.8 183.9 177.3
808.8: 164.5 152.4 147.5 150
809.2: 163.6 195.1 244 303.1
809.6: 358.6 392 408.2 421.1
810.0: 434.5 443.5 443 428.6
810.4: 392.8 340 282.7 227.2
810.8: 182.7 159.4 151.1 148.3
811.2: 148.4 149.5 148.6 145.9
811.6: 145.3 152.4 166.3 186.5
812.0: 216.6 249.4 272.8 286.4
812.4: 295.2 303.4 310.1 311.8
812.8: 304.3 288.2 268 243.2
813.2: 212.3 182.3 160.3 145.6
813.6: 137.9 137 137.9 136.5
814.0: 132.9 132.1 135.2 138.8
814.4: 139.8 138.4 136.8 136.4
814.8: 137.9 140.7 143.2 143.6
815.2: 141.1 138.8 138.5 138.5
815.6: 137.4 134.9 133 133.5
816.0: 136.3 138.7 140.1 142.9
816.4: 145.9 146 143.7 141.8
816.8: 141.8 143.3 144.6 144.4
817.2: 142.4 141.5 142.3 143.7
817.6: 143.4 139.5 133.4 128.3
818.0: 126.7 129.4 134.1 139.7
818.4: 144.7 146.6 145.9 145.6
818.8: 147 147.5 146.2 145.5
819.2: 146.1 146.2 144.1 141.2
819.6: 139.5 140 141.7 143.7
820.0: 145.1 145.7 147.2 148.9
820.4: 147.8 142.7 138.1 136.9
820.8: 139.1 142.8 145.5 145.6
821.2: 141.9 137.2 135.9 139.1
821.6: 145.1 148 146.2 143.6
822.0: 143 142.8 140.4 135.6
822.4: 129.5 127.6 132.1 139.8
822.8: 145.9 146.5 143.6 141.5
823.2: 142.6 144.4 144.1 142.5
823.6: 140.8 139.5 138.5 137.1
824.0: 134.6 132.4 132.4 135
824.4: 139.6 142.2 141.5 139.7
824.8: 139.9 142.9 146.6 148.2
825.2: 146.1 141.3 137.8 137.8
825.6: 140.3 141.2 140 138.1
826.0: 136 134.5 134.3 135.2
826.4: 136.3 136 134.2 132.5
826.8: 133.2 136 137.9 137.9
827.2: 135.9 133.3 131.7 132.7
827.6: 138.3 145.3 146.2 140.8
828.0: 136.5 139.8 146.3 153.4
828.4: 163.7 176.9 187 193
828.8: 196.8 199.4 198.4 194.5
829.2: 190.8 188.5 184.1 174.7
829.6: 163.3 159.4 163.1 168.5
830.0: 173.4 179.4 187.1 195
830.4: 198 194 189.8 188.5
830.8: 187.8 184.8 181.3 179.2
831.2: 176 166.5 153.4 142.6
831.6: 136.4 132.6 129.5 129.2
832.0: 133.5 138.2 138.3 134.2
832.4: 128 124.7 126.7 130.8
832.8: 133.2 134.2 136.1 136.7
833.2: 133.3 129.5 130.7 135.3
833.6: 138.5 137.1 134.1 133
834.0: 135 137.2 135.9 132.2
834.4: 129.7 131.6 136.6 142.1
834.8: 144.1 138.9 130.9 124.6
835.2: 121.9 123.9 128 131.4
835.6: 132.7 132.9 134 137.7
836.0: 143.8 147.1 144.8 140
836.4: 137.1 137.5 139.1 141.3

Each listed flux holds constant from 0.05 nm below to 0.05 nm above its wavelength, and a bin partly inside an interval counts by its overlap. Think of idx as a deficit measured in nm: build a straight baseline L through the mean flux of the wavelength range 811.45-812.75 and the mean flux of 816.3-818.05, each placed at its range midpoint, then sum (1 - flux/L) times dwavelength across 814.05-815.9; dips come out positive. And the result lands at 0.44 nm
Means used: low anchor 234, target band 138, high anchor 141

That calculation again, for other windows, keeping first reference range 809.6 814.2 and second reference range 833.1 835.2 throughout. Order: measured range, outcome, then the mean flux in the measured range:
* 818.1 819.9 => 0.565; 143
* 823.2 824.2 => 0.251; 139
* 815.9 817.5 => 0.566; 142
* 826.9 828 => 0.193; 138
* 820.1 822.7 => 0.739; 141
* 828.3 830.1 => -0.244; 180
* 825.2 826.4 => 0.255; 138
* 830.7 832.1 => -0.084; 157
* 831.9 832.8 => 0.072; 132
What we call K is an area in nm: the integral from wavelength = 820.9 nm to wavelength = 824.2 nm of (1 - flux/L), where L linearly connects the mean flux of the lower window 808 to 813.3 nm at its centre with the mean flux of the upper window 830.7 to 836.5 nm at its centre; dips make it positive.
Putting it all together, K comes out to 0.87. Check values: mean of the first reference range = 246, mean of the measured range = 140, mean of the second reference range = 140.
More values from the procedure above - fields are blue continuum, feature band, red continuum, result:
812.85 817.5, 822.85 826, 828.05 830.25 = 0.51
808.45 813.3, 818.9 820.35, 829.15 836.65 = 0.45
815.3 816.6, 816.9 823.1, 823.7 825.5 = -0.10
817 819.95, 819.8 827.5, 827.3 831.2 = 0.79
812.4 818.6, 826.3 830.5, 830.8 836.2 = -0.48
